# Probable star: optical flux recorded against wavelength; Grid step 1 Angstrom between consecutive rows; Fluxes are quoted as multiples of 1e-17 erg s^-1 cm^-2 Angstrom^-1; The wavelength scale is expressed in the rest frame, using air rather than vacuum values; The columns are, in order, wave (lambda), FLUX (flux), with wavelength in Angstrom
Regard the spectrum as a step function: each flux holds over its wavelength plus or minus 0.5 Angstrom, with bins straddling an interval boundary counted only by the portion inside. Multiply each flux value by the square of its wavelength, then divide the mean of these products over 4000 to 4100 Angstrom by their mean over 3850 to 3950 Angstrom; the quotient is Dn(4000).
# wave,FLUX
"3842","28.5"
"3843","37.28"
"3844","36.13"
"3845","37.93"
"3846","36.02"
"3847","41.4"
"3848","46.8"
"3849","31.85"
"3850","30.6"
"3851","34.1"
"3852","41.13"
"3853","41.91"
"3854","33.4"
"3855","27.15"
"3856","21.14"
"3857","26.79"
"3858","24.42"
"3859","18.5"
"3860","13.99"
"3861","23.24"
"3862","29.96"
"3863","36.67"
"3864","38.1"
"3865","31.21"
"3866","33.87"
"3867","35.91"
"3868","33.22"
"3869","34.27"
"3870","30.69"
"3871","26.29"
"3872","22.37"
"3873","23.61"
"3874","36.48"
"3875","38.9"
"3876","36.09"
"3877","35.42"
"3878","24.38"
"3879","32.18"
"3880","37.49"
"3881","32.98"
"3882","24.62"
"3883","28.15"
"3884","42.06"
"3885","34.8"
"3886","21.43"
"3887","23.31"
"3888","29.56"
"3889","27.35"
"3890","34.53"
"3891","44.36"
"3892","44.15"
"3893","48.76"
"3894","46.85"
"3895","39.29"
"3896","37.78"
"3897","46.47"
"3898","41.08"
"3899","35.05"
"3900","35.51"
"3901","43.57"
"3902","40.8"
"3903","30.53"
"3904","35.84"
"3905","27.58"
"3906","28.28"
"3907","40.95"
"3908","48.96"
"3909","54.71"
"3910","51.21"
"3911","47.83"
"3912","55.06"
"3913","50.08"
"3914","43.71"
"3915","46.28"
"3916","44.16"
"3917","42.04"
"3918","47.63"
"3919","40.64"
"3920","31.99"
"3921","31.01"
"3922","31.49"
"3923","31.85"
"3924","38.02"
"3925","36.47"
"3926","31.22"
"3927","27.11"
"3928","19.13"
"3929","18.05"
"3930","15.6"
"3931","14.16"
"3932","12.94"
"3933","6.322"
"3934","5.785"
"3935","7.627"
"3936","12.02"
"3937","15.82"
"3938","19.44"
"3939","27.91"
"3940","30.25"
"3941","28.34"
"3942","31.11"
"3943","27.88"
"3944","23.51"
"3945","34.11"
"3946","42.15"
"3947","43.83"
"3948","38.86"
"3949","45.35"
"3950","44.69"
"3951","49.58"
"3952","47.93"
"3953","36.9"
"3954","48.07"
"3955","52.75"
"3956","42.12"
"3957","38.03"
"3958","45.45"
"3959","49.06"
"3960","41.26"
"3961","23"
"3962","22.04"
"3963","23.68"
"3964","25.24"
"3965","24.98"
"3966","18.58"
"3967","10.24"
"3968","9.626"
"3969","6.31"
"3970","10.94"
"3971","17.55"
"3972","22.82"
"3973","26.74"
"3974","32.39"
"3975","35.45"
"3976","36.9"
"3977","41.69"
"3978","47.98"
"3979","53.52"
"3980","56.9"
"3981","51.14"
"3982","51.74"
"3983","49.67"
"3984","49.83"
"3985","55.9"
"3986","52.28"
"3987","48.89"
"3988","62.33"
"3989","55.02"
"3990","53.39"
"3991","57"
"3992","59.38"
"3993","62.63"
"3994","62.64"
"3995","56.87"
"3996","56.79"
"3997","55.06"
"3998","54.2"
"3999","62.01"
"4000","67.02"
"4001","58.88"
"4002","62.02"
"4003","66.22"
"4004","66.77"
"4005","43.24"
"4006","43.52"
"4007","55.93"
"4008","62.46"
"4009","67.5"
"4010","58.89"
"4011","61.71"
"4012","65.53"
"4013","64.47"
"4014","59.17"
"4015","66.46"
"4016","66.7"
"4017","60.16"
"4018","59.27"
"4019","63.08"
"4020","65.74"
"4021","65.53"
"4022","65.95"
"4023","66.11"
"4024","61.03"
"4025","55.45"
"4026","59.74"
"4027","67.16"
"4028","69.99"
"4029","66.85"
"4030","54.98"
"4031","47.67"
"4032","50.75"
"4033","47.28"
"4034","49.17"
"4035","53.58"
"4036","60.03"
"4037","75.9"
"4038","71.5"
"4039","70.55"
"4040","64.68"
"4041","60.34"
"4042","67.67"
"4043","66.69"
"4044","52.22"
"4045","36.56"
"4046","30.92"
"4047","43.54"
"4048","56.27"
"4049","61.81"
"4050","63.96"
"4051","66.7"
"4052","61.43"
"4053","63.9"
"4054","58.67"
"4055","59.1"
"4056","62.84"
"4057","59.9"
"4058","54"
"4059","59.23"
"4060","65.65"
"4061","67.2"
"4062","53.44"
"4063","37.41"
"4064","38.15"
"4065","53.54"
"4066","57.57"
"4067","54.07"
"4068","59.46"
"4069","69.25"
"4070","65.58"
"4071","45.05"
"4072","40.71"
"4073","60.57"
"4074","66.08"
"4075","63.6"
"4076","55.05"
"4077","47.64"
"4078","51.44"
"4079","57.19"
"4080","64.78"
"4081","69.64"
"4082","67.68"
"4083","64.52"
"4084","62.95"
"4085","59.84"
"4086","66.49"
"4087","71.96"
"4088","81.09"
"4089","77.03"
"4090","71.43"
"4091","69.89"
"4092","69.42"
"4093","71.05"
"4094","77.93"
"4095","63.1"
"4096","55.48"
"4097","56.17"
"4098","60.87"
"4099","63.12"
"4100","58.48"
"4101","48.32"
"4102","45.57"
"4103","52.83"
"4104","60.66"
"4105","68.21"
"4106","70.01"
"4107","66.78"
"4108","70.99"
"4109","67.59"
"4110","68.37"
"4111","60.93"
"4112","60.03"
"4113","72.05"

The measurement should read 1.99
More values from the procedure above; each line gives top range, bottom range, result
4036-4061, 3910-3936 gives 2.06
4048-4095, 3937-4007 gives 1.54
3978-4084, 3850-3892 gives 2.04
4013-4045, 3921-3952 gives 2.34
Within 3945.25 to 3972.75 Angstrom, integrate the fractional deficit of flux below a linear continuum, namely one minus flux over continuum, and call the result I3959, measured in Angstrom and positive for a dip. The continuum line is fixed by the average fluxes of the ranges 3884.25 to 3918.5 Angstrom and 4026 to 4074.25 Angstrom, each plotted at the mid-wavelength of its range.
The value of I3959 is 8.3 Angstrom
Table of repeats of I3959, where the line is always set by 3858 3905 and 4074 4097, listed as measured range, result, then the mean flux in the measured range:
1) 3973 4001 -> -1.4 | 52.6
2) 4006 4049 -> -2.8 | 59.7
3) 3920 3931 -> 3.4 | 27.5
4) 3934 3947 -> 5.4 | 25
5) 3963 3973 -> 6.3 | 17.1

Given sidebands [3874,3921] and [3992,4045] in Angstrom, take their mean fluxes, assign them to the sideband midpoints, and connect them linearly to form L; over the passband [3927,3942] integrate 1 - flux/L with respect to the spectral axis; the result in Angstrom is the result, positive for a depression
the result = 9.2 Angstrom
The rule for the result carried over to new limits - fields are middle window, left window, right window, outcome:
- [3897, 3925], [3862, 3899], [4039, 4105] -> -1.7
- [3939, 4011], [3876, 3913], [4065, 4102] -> 7.2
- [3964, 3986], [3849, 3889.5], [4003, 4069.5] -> 6.7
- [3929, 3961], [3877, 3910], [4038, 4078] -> 9.0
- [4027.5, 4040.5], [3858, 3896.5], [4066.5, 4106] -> -1.3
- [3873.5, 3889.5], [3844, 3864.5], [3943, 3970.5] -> 0.3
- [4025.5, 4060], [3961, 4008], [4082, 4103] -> -2.3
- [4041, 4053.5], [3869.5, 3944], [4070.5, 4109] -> -0.1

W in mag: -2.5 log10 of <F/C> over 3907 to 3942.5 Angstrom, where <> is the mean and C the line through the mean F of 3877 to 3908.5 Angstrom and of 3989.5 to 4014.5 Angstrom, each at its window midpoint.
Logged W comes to 0.31 mag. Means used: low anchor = 35.8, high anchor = 59.3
